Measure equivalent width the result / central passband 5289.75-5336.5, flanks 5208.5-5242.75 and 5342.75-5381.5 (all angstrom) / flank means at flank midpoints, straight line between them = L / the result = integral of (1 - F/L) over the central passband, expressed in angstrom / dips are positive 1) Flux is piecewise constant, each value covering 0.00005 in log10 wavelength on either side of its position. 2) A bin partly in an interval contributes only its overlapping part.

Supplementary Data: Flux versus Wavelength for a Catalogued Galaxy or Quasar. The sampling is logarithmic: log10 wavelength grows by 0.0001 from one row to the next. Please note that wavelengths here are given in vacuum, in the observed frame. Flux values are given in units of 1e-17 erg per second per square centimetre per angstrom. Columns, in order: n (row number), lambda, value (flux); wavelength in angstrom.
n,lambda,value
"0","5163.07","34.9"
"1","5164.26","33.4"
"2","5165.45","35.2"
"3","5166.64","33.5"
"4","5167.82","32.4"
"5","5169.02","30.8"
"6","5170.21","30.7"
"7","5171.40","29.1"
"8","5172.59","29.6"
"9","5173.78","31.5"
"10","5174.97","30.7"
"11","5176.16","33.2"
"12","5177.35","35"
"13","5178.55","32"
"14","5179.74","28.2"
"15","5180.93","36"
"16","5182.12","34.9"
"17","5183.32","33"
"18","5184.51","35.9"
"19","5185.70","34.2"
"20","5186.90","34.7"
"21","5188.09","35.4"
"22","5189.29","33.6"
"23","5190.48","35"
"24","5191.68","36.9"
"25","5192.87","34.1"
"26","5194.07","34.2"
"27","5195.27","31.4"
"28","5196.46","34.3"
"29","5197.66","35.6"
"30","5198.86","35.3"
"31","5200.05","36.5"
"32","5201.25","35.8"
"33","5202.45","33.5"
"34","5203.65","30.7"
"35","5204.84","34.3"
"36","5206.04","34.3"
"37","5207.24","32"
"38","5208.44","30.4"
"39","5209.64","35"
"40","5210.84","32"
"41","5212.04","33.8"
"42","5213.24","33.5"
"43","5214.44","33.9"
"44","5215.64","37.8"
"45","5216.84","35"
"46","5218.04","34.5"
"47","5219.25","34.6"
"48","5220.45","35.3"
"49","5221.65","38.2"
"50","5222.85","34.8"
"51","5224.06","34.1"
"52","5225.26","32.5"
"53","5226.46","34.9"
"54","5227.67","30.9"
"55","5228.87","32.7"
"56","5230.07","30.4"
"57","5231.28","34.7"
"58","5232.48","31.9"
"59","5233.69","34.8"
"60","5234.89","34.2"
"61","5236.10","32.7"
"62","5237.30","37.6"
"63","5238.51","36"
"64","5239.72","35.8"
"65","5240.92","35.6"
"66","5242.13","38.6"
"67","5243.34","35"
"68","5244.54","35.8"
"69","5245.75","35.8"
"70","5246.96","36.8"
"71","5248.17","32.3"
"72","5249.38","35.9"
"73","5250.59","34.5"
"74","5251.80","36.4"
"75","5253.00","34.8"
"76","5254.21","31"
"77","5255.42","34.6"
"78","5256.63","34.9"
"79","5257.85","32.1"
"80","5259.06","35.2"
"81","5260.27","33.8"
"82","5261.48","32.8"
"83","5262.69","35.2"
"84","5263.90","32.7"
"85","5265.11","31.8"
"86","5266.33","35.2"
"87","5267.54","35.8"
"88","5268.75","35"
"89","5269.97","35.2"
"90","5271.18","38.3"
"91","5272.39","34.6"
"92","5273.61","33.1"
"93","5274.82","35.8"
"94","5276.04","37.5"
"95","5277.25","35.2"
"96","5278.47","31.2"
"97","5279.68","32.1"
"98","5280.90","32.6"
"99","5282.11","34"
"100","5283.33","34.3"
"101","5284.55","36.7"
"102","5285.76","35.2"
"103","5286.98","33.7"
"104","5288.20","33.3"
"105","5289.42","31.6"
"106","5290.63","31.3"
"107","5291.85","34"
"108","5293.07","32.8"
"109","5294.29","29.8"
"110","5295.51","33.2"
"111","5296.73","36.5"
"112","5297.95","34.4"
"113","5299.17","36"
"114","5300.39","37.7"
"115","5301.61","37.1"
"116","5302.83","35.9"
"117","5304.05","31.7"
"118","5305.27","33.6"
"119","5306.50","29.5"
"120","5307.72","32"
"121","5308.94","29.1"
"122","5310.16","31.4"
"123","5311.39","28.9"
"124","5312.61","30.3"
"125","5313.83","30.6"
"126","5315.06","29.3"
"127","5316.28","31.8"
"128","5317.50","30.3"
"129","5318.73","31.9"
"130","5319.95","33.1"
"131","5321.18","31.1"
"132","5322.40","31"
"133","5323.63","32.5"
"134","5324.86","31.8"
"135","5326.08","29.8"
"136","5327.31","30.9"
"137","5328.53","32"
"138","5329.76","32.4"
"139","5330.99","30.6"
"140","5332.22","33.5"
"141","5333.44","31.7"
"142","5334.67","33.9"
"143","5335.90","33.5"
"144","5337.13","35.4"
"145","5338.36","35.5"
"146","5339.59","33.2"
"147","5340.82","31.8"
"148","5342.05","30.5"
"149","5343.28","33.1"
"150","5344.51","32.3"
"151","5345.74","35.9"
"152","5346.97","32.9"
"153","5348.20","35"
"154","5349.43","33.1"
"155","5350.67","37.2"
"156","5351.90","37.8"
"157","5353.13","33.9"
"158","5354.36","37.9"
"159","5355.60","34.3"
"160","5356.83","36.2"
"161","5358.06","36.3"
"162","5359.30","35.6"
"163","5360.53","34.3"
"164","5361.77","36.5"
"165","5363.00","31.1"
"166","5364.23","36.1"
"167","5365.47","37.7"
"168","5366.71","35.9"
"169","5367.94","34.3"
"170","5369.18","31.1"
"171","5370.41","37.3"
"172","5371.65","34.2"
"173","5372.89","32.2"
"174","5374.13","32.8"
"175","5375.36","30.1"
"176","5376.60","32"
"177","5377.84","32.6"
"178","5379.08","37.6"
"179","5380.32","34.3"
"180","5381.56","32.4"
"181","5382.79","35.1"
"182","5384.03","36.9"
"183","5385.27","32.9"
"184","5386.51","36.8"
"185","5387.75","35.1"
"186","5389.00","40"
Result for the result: 3.0 angstrom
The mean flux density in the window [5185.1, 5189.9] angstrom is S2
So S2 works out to 34.5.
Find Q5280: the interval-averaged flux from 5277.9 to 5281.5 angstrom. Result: 32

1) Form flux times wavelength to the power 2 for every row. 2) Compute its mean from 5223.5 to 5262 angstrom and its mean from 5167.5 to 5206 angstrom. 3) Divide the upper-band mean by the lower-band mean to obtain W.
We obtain 1.1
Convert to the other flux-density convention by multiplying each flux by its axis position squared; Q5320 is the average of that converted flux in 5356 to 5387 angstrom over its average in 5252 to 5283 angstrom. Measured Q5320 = 1.05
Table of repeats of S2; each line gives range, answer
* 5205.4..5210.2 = 32.9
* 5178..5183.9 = 32.8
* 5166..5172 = 31.3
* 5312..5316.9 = 30.5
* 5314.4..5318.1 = 30.5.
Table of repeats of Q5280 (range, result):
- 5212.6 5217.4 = 35.1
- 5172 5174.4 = 30.6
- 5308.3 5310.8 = 30.2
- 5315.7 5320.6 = 31.8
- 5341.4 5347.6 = 33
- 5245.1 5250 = 35.1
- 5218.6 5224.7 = 35.3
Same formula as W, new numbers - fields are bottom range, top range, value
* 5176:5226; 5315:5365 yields 1.03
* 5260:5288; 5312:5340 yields 0.95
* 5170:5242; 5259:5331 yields 1.01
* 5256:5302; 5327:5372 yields 1.03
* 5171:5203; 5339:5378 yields 1.08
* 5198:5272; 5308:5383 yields 1.01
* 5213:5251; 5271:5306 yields 1.01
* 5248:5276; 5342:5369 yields 1.05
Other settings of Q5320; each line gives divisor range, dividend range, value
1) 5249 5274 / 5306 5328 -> 0.92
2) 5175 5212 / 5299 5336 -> 0.99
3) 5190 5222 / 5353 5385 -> 1.07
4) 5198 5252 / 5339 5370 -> 1.05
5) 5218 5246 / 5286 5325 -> 0.96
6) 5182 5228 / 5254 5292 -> 1.02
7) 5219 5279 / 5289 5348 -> 0.97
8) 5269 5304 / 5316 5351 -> 0.97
